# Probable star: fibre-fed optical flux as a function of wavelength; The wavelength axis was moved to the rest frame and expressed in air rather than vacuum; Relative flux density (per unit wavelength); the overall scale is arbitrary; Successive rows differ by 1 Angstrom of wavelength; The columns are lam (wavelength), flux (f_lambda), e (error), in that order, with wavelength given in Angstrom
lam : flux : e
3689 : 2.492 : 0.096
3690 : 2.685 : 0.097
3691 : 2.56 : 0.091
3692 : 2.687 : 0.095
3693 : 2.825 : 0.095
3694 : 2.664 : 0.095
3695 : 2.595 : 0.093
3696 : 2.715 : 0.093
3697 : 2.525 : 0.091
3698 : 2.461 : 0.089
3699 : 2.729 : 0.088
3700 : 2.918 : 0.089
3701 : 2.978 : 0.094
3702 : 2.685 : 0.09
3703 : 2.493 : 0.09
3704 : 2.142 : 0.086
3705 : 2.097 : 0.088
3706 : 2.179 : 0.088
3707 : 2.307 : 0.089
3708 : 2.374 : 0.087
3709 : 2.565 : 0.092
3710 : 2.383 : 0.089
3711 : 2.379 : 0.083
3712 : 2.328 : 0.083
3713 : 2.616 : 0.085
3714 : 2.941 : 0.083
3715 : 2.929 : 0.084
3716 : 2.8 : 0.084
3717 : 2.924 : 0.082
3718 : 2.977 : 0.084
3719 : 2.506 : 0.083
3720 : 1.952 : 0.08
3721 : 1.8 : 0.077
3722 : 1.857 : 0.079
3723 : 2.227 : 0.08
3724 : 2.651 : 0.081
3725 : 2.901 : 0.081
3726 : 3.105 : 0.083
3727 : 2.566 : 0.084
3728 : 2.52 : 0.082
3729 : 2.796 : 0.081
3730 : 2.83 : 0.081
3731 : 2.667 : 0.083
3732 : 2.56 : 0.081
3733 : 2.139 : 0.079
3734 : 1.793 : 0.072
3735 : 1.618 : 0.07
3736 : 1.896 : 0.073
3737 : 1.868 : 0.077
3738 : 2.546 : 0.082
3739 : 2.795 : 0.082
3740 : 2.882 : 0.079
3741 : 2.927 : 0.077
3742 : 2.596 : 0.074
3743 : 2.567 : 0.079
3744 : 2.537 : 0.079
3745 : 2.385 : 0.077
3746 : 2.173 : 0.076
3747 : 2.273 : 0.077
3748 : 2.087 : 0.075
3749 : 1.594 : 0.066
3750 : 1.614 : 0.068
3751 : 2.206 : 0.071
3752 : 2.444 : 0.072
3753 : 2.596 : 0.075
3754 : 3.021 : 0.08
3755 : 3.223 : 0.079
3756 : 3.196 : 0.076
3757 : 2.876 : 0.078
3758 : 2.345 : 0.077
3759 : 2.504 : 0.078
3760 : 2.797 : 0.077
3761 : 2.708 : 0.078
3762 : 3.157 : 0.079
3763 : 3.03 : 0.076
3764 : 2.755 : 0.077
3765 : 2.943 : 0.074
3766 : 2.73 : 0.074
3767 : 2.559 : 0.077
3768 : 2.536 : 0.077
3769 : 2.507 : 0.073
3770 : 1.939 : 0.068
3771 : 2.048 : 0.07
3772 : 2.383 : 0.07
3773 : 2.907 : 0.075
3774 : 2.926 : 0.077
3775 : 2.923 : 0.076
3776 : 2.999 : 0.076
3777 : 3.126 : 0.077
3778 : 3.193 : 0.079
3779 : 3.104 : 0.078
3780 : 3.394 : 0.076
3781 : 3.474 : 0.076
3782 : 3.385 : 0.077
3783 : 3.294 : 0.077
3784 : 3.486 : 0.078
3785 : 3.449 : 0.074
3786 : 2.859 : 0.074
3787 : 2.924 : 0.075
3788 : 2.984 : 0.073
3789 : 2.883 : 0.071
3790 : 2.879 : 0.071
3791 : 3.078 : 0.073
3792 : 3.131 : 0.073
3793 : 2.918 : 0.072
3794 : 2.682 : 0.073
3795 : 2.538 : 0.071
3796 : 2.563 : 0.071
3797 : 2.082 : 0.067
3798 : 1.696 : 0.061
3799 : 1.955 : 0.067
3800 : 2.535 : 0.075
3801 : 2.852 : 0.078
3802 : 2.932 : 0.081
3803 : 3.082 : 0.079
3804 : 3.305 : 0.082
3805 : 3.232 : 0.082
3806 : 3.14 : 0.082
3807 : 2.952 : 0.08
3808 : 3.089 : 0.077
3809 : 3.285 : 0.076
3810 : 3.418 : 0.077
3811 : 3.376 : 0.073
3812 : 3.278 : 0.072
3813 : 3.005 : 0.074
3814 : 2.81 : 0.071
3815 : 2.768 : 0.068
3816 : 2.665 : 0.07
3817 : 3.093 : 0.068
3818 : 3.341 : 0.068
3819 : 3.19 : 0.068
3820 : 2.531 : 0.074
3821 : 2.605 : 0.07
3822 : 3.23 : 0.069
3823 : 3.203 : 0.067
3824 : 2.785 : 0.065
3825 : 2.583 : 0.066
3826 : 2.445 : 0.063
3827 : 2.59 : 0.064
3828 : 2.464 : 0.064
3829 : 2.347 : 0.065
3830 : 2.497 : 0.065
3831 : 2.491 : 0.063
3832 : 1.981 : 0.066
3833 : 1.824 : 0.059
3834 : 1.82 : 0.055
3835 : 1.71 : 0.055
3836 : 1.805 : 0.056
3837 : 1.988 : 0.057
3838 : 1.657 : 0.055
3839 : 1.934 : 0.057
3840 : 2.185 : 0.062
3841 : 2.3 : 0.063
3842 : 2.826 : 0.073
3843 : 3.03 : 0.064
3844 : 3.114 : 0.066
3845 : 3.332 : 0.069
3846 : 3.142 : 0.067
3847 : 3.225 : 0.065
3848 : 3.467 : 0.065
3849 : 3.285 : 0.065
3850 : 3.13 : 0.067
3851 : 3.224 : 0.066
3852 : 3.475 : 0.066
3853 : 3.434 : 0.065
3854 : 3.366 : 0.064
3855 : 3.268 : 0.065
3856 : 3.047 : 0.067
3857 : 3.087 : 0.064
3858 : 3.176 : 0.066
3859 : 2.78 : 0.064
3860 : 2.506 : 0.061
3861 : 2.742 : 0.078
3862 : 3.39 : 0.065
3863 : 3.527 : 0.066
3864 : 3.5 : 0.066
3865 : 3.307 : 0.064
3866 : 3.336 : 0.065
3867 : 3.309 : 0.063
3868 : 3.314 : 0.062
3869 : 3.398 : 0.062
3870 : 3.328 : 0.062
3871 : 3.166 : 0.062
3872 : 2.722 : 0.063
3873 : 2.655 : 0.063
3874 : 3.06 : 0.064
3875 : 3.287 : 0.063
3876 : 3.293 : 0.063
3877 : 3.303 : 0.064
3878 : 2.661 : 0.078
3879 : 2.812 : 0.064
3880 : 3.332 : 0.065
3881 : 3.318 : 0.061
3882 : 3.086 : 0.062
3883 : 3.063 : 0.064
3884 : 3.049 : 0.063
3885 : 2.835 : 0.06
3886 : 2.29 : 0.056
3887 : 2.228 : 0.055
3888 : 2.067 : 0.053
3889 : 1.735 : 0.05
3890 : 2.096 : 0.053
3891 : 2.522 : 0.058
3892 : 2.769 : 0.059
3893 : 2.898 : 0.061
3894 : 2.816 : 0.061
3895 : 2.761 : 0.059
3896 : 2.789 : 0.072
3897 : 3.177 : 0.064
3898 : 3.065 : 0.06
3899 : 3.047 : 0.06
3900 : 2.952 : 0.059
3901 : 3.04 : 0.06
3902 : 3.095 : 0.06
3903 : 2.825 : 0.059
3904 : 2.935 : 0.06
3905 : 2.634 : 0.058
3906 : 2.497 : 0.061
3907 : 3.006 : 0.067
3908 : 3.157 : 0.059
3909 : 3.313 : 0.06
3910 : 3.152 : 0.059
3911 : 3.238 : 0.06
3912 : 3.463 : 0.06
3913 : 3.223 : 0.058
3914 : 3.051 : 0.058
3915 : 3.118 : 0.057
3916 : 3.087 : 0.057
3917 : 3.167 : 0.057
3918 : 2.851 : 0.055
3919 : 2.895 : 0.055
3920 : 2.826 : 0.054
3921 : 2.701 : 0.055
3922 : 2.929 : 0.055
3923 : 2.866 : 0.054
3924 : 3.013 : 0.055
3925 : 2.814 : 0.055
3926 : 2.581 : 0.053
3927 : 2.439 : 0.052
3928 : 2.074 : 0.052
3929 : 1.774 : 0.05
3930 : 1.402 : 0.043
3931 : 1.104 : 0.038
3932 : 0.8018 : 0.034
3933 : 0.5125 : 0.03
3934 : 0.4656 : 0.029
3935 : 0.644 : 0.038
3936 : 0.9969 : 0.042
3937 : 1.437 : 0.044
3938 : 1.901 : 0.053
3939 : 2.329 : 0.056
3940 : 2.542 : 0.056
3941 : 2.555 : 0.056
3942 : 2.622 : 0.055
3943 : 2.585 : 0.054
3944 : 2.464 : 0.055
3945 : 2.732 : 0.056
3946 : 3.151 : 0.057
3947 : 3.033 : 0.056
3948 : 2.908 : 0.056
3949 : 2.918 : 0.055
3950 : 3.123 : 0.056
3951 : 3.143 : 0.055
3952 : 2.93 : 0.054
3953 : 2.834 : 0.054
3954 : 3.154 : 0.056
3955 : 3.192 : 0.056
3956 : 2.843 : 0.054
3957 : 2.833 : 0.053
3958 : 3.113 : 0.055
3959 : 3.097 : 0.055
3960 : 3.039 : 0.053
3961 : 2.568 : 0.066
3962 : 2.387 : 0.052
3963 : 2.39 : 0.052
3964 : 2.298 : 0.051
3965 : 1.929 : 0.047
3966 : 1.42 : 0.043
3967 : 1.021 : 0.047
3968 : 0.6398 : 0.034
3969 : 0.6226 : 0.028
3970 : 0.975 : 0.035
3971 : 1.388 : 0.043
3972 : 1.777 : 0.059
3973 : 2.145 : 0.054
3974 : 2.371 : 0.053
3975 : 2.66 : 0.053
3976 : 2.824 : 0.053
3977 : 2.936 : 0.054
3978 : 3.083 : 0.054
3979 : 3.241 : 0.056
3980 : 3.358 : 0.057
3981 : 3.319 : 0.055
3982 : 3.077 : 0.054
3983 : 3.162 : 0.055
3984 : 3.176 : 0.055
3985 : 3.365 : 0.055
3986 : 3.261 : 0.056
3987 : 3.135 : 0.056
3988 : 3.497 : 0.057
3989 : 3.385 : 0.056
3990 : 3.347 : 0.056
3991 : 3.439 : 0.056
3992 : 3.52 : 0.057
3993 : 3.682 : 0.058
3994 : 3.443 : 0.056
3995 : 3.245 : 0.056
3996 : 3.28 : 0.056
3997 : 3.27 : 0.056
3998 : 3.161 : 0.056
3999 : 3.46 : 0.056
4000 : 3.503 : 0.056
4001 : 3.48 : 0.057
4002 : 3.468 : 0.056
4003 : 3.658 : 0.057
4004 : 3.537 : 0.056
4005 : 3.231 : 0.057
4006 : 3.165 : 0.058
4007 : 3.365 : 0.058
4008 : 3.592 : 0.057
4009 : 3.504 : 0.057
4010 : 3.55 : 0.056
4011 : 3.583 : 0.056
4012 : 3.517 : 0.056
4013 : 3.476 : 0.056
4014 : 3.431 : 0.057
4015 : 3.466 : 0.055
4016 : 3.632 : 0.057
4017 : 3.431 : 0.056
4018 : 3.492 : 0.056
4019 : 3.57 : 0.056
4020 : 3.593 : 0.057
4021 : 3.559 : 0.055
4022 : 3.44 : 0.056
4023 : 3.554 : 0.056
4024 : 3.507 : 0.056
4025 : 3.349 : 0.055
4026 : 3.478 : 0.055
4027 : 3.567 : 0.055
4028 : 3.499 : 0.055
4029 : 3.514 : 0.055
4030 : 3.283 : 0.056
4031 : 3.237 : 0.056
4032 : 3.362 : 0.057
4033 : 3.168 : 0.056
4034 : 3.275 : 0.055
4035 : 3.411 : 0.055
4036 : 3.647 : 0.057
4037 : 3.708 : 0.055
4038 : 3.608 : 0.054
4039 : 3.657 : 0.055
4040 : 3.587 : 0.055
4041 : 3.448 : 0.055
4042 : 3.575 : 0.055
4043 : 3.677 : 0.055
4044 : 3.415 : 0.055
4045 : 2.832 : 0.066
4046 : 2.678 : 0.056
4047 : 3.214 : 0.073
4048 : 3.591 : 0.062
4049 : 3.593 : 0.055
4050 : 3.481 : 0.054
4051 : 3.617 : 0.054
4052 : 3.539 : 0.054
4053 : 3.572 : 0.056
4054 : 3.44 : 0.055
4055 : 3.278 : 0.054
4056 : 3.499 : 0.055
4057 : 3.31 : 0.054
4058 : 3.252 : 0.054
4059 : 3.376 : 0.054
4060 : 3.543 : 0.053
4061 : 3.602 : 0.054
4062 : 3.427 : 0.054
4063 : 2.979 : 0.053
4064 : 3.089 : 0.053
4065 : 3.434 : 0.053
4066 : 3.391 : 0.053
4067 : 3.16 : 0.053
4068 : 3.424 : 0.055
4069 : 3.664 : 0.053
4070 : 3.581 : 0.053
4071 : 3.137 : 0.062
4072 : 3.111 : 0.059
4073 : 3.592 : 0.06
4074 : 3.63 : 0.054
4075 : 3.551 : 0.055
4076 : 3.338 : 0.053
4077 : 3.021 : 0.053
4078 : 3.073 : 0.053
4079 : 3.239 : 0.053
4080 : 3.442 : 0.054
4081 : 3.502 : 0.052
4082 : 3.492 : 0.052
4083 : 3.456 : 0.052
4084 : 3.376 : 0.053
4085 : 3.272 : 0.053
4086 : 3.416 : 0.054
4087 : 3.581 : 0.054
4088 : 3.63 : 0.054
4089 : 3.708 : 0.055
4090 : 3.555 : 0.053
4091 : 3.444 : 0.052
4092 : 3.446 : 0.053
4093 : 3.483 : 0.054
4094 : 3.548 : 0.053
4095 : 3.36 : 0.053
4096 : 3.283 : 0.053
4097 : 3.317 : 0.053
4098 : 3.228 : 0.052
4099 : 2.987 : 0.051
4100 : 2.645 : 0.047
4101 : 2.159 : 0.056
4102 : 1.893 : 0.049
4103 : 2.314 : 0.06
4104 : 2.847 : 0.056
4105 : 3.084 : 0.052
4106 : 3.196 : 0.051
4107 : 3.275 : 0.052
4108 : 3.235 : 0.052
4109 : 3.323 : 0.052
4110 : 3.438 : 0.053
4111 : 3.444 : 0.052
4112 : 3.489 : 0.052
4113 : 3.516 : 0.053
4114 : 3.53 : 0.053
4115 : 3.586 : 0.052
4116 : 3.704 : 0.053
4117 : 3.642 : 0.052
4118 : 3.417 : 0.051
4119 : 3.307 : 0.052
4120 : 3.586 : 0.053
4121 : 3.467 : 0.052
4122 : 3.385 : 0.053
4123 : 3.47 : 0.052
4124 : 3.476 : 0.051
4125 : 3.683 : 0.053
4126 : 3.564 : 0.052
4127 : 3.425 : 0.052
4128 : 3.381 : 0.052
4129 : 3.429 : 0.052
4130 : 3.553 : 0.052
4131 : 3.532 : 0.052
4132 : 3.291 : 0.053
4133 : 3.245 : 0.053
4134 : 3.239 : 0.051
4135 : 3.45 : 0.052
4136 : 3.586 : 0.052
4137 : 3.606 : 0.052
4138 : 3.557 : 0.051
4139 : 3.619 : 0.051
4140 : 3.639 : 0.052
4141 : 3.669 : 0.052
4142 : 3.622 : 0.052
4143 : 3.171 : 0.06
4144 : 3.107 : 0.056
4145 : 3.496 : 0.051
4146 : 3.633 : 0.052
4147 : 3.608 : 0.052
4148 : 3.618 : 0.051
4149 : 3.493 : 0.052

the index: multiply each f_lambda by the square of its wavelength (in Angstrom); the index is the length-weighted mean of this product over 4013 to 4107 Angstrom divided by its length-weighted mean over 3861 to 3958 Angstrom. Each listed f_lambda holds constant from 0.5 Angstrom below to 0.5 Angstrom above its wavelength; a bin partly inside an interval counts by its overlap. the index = 1.3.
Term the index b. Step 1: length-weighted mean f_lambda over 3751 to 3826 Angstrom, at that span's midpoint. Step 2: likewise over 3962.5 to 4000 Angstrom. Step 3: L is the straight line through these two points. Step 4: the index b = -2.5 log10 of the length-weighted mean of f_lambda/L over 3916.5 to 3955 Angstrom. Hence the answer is 0.17 mag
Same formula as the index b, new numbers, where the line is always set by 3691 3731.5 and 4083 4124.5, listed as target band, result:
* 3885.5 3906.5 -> 0.090 mag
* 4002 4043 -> -0.111 mag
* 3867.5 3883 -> -0.088 mag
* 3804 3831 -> -0.060 mag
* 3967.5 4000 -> 0.079 mag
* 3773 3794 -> -0.152 mag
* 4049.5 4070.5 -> -0.065 mag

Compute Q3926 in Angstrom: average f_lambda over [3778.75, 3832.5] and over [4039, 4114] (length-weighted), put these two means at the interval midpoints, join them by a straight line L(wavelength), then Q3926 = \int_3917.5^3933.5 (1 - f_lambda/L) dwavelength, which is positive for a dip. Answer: 4.4 Angstrom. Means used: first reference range 2.89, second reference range 3.32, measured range 2.22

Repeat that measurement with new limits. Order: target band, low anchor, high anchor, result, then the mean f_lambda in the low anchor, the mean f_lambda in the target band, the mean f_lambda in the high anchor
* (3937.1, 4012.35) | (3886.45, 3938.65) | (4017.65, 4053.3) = 3.2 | 2.5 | 2.86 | 3.45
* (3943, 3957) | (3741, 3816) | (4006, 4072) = 1.2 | 2.79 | 2.94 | 3.43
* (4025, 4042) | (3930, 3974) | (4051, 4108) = -3.5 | 2.15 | 3.47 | 3.29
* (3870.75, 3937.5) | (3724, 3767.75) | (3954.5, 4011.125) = 3.5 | 2.54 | 2.62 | 2.89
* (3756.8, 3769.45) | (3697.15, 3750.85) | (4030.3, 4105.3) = -0.9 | 2.44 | 2.72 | 3.33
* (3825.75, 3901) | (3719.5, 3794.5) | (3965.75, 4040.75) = 1.2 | 2.66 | 2.83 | 3.16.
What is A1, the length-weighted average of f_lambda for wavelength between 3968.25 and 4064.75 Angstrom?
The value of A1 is 3.27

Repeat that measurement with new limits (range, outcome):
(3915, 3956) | 2.4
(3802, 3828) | 2.99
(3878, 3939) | 2.56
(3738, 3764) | 2.58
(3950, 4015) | 2.94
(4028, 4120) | 3.35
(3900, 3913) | 3.03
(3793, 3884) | 2.88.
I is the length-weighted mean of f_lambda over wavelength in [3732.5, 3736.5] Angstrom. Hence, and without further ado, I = 1.86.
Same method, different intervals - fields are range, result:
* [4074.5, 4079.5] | 3.24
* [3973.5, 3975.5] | 2.52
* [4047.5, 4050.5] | 3.55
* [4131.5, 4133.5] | 3.27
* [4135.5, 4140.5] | 3.6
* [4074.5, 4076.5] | 3.44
